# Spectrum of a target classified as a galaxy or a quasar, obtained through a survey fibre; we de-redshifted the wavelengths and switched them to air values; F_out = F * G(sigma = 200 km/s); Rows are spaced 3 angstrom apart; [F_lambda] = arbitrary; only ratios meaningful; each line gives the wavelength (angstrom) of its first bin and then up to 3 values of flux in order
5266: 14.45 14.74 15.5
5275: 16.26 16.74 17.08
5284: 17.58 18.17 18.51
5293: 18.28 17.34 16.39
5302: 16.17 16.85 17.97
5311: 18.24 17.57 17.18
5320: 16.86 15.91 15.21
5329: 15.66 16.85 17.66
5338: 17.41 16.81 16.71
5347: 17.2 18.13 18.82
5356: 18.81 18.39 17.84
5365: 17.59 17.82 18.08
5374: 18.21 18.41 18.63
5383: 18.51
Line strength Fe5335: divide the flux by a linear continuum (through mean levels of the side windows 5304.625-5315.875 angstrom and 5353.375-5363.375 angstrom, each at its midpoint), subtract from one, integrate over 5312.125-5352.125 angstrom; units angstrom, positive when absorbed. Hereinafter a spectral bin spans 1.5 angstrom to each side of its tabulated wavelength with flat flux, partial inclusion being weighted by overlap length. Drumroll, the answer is 2.5 angstrom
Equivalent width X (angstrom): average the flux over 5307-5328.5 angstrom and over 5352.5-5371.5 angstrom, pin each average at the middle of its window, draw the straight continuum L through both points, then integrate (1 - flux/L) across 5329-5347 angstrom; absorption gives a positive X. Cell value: 0.5 angstrom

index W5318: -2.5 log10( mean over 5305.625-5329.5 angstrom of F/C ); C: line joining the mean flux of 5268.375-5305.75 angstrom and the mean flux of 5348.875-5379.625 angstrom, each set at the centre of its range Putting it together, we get 0.04 mag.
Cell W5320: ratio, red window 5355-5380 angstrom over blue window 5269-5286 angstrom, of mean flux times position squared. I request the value 1.14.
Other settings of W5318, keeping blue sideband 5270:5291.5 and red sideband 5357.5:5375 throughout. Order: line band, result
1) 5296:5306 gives 0.045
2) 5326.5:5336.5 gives 0.066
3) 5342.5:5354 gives 0.008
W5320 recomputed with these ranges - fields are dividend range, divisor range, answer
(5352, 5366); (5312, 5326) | 1.11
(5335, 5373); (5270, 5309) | 1.07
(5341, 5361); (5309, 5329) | 1.08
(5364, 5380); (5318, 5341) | 1.11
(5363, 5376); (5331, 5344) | 1.06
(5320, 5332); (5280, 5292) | 0.90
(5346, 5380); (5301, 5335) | 1.10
